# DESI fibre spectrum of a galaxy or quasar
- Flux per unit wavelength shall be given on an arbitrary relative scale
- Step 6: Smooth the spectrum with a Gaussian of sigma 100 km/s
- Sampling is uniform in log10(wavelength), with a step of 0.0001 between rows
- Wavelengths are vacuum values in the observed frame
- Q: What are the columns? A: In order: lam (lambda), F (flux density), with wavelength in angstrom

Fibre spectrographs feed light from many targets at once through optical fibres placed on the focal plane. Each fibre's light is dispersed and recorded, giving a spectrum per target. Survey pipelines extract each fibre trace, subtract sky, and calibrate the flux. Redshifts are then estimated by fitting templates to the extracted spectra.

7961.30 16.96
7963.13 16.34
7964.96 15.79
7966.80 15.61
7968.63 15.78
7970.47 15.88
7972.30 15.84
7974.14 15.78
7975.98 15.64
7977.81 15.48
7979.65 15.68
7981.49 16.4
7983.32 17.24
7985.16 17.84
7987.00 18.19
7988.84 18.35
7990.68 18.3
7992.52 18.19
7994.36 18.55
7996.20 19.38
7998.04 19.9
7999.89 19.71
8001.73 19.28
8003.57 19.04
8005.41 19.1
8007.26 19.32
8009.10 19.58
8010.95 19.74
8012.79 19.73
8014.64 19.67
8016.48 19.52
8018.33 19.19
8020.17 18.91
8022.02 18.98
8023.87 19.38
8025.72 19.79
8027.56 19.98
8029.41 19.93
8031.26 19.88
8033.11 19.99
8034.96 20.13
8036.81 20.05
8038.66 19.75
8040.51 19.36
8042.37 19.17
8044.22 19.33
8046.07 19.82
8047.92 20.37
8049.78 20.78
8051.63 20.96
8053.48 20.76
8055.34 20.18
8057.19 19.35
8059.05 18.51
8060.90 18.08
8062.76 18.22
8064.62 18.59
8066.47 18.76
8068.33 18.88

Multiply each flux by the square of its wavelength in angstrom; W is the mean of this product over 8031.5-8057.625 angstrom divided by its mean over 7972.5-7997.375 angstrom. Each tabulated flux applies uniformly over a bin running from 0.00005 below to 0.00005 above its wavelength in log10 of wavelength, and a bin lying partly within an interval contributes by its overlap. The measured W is 1.17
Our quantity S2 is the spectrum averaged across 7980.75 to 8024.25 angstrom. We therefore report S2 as 18.9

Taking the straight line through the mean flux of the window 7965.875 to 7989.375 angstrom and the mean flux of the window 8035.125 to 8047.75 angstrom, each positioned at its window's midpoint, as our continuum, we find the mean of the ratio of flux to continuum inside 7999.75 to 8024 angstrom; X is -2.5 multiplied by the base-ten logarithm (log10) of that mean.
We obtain -0.07 mag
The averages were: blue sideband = 16.4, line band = 19.4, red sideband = 19.7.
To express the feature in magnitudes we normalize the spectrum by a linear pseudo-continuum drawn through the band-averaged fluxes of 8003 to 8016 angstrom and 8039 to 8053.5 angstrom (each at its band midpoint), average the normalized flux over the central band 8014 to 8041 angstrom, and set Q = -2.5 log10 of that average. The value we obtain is 0.01 mag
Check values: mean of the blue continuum 19.5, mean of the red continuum 20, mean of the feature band 19.6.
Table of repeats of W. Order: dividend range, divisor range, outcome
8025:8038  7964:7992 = 1.22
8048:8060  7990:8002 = 1.07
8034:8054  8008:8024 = 1.04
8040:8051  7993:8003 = 1.04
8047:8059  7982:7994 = 1.14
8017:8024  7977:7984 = 1.19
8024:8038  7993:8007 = 1.04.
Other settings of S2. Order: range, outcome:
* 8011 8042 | 19.6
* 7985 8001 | 18.8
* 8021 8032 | 19.6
